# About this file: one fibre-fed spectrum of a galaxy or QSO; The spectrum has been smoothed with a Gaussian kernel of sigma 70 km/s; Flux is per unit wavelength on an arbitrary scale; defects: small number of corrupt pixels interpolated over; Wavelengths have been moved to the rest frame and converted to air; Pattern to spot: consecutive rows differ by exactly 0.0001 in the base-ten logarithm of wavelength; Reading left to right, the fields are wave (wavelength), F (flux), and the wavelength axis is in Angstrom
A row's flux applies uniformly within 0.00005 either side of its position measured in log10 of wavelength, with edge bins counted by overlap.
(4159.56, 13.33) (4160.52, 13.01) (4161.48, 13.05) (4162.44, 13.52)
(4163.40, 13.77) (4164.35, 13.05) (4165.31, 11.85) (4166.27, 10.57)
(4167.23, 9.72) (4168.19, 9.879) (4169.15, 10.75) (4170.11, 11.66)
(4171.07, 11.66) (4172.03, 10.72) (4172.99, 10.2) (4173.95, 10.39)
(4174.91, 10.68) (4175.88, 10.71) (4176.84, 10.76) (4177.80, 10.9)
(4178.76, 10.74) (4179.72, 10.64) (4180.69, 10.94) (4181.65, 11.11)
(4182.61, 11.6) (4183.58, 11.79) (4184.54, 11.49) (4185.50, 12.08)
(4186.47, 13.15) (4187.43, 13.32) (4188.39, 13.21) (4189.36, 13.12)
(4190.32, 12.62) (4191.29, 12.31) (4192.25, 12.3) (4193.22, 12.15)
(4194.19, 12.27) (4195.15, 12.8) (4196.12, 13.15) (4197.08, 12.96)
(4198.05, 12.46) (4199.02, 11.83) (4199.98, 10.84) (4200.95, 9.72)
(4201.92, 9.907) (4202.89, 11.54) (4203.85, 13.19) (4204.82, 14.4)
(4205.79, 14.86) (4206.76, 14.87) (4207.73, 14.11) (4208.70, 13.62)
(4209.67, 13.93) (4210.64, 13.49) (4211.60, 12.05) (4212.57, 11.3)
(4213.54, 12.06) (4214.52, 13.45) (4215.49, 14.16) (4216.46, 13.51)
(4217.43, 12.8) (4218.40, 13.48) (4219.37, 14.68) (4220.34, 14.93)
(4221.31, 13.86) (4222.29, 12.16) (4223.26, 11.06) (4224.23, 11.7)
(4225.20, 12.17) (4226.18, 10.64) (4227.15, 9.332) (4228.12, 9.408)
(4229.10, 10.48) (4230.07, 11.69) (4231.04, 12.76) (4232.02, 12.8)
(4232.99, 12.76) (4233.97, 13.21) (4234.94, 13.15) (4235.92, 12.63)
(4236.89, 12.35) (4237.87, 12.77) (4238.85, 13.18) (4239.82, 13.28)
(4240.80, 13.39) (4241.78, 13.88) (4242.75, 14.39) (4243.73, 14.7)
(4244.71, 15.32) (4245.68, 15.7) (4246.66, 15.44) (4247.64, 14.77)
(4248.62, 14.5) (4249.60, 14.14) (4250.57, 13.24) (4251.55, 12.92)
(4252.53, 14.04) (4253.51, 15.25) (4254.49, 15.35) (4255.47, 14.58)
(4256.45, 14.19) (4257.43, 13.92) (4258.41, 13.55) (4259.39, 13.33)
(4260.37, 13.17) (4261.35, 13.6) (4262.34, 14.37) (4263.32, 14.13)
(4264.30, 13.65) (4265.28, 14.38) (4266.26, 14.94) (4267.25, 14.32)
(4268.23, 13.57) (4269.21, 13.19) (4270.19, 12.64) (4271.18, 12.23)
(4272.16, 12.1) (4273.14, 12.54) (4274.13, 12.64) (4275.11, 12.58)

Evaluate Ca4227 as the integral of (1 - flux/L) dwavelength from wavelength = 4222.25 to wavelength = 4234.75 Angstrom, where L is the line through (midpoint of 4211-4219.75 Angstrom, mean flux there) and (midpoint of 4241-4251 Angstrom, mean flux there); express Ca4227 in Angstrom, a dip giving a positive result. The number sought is 2.0 Angstrom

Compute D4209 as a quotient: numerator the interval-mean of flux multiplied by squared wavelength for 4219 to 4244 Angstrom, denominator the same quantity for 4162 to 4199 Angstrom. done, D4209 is 1.09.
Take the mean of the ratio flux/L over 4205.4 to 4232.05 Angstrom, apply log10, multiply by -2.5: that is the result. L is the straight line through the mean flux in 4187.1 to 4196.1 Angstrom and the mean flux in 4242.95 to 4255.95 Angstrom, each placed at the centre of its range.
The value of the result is 0.07 mag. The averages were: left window 12.7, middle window 12.7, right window 14.6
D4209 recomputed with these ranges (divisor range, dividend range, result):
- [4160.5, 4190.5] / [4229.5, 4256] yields 1.22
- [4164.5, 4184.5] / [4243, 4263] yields 1.36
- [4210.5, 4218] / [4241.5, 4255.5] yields 1.15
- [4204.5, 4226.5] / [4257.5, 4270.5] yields 1.07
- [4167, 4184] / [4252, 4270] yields 1.35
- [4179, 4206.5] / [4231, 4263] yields 1.16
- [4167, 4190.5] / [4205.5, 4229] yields 1.14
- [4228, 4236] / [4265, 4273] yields 1.12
